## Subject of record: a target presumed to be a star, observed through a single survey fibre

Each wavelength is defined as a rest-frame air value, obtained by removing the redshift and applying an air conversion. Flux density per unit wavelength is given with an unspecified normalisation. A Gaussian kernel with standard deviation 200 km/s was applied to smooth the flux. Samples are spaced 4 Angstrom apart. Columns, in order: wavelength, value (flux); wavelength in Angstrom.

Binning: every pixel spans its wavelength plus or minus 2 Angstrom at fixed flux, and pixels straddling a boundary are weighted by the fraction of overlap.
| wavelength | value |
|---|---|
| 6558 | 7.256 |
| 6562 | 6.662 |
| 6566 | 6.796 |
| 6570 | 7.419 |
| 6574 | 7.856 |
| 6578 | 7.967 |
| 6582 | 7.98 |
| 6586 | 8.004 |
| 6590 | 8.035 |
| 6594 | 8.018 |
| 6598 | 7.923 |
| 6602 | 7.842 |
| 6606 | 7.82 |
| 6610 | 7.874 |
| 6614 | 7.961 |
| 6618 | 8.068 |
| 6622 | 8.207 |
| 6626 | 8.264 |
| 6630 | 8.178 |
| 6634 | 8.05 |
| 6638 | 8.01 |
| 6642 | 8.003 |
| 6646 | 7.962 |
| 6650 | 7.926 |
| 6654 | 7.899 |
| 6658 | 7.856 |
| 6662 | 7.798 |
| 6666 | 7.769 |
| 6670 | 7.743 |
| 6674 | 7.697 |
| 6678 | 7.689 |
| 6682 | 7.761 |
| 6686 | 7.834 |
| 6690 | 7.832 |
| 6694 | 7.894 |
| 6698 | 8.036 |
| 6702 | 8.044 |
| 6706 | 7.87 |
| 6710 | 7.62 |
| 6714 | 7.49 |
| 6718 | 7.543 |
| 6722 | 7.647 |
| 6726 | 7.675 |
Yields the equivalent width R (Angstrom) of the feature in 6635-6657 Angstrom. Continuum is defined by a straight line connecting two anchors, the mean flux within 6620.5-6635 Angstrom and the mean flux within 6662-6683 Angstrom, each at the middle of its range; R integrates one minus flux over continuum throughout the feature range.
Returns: 0.1 Angstrom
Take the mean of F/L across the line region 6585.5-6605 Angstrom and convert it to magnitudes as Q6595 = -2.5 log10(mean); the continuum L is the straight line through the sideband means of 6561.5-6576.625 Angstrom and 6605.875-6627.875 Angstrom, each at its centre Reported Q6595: -0.04 mag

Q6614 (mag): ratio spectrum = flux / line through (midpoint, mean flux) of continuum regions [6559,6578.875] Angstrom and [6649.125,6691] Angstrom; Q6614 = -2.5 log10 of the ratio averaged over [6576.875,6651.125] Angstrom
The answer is -0.068 mag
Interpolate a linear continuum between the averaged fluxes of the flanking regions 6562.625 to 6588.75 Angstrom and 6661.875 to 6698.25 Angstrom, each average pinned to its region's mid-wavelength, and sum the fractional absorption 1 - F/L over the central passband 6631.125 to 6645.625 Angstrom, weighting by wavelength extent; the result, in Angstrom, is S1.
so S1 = -0.6 Angstrom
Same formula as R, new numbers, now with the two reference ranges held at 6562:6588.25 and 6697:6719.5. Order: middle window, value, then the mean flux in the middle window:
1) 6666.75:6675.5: -0.02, 7.73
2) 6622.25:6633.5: -0.78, 8.2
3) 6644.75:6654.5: -0.31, 7.93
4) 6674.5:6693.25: -0.12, 7.78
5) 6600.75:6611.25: -0.29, 7.84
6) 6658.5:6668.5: -0.11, 7.79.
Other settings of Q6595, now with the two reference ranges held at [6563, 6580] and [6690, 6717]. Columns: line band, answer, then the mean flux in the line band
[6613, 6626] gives -0.07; 8.12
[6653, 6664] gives -0.02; 7.85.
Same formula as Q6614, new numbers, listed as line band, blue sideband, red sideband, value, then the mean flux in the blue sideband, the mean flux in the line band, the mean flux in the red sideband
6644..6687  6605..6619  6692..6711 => 0.014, 7.93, 7.81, 7.91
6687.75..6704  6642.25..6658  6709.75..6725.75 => -0.036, 7.93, 7.95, 7.58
